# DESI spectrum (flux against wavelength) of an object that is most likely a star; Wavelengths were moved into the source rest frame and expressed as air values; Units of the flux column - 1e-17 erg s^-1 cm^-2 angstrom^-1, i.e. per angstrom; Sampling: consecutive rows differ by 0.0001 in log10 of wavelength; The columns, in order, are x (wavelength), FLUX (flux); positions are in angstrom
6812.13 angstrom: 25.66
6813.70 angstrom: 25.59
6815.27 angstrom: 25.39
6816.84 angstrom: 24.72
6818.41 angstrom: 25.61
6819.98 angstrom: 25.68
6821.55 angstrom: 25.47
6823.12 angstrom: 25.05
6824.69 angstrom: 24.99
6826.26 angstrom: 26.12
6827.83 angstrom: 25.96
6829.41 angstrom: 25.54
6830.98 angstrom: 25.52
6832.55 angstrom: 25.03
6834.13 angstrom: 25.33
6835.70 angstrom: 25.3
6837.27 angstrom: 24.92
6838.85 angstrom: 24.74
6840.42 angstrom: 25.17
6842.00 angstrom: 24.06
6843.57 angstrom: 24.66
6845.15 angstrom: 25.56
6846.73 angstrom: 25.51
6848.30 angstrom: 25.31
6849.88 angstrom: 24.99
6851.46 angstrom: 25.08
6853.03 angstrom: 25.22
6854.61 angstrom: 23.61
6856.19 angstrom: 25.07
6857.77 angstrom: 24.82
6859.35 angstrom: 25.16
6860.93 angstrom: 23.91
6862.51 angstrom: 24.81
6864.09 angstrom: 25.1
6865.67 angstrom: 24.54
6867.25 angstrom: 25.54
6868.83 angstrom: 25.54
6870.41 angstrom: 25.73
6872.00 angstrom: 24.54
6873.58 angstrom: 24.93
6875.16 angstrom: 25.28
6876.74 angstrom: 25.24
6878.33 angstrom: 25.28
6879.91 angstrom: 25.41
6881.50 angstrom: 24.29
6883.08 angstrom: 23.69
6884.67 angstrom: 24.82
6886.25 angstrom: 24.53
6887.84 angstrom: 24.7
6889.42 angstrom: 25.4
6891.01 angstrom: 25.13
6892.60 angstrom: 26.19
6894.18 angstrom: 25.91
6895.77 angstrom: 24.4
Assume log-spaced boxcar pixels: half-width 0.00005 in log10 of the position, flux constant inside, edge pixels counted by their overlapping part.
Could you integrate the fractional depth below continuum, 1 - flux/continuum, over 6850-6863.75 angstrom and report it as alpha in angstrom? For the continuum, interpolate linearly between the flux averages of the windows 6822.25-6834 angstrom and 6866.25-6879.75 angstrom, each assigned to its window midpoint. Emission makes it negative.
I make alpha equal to 0.3 angstrom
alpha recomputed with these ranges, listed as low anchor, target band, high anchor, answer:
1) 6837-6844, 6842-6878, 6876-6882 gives -0.2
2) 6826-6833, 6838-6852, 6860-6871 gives 0.2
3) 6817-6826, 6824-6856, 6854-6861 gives -0.2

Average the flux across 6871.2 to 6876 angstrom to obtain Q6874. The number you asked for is 24.9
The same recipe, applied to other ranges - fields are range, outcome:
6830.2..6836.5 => 25.3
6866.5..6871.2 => 25.6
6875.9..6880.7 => 25.3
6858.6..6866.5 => 24.7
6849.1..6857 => 24.8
